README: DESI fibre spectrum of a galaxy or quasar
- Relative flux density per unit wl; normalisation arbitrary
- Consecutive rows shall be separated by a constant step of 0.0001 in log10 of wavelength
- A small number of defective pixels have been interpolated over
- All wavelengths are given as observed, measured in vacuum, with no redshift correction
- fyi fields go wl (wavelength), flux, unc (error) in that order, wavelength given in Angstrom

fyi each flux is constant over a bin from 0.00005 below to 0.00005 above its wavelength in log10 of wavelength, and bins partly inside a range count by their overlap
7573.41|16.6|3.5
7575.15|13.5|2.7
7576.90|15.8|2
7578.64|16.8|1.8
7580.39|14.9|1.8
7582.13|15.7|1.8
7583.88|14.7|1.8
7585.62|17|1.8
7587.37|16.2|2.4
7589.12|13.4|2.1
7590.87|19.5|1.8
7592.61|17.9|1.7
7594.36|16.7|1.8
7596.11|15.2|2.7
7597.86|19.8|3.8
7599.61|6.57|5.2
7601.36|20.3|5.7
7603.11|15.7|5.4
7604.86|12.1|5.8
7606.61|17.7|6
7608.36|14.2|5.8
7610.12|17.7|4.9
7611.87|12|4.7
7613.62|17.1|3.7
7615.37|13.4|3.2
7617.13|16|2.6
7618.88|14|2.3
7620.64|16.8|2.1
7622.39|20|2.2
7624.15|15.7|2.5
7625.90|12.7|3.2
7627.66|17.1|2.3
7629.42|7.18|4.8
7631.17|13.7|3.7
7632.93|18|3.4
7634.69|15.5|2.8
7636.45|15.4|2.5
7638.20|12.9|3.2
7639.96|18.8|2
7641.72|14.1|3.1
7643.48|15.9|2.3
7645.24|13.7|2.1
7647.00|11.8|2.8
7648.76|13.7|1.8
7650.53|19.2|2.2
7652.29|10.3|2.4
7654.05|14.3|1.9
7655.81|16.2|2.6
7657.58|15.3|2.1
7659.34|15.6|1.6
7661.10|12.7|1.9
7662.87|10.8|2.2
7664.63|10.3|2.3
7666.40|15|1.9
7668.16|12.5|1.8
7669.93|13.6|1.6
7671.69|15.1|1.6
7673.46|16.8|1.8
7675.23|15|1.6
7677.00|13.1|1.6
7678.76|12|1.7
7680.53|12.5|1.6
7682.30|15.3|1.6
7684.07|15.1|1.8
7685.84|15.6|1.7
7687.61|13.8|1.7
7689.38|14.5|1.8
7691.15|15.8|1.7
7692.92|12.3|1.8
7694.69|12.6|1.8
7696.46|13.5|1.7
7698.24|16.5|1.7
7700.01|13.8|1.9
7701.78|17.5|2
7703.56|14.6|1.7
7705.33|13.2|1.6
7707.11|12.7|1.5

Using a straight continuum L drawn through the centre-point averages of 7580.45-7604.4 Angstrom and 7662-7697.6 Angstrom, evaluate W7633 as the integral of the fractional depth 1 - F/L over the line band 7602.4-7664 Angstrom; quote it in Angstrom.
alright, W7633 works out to 0.74 Angstrom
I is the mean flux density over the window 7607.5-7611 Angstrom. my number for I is 15.9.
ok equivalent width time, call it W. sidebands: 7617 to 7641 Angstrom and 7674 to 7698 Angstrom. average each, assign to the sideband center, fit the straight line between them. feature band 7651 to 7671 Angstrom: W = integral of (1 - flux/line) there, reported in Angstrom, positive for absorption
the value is 1.5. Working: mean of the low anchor 15.2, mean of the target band 13.5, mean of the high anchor 14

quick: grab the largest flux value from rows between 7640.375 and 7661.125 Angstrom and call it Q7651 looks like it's 19.2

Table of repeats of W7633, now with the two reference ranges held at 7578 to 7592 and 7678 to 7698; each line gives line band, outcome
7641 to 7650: 0.5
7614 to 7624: -0.5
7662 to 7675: 0.8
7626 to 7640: 0.6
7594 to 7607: 0.3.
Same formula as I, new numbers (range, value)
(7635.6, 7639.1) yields 14.2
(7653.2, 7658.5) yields 15.3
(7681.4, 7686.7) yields 15.3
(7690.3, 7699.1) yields 14.1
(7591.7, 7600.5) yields 15.3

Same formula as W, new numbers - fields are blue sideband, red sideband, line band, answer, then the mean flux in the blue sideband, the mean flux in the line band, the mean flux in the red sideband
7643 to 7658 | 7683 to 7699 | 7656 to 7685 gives 1.1 Angstrom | 14.4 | 13.9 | 14.4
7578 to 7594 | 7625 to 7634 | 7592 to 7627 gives -1.6 Angstrom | 16.2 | 15.6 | 13.8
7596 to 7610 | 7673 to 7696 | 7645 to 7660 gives 0.1 Angstrom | 15.3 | 14.5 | 14.1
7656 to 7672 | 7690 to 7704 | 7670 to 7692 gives -0.7 Angstrom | 13.5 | 14.5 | 14.6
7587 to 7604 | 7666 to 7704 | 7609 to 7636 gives 0.8 Angstrom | 16.1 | 15.1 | 14.4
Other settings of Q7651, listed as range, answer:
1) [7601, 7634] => 20.3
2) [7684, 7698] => 15.8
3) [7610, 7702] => 20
